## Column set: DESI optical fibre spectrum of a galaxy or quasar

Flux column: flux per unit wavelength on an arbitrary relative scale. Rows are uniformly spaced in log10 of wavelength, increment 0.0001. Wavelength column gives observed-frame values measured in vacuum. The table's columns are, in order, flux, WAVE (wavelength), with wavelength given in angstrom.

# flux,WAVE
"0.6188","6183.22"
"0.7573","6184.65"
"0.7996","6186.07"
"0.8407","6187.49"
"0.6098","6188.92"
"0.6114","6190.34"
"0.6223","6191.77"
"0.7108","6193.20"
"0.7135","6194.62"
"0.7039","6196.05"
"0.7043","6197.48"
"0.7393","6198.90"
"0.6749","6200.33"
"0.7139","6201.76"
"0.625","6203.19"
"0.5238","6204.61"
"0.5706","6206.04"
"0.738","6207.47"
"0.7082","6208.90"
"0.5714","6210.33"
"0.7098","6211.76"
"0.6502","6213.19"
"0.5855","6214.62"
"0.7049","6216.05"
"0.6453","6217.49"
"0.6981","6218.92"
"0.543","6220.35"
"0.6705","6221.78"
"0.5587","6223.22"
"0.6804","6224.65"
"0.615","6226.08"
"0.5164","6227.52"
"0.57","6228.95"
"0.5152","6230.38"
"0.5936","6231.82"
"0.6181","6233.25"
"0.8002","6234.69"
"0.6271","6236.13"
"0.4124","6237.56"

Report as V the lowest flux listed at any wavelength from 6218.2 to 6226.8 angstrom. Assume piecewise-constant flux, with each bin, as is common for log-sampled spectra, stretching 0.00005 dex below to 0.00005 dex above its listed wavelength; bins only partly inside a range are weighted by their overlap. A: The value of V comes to 0.543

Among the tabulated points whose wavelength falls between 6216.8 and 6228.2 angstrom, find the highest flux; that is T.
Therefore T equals 0.6981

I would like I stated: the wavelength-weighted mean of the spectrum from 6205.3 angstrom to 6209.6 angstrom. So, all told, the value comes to 0.671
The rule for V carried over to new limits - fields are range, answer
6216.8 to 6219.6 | 0.6453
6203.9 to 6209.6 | 0.5238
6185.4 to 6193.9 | 0.6098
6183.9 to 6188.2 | 0.7573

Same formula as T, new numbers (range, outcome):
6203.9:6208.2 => 0.738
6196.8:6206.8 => 0.7393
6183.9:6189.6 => 0.8407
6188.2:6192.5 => 0.6223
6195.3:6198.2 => 0.7043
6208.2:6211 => 0.7082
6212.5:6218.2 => 0.7049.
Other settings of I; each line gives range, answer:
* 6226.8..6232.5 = 0.549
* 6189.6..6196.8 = 0.672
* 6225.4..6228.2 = 0.564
